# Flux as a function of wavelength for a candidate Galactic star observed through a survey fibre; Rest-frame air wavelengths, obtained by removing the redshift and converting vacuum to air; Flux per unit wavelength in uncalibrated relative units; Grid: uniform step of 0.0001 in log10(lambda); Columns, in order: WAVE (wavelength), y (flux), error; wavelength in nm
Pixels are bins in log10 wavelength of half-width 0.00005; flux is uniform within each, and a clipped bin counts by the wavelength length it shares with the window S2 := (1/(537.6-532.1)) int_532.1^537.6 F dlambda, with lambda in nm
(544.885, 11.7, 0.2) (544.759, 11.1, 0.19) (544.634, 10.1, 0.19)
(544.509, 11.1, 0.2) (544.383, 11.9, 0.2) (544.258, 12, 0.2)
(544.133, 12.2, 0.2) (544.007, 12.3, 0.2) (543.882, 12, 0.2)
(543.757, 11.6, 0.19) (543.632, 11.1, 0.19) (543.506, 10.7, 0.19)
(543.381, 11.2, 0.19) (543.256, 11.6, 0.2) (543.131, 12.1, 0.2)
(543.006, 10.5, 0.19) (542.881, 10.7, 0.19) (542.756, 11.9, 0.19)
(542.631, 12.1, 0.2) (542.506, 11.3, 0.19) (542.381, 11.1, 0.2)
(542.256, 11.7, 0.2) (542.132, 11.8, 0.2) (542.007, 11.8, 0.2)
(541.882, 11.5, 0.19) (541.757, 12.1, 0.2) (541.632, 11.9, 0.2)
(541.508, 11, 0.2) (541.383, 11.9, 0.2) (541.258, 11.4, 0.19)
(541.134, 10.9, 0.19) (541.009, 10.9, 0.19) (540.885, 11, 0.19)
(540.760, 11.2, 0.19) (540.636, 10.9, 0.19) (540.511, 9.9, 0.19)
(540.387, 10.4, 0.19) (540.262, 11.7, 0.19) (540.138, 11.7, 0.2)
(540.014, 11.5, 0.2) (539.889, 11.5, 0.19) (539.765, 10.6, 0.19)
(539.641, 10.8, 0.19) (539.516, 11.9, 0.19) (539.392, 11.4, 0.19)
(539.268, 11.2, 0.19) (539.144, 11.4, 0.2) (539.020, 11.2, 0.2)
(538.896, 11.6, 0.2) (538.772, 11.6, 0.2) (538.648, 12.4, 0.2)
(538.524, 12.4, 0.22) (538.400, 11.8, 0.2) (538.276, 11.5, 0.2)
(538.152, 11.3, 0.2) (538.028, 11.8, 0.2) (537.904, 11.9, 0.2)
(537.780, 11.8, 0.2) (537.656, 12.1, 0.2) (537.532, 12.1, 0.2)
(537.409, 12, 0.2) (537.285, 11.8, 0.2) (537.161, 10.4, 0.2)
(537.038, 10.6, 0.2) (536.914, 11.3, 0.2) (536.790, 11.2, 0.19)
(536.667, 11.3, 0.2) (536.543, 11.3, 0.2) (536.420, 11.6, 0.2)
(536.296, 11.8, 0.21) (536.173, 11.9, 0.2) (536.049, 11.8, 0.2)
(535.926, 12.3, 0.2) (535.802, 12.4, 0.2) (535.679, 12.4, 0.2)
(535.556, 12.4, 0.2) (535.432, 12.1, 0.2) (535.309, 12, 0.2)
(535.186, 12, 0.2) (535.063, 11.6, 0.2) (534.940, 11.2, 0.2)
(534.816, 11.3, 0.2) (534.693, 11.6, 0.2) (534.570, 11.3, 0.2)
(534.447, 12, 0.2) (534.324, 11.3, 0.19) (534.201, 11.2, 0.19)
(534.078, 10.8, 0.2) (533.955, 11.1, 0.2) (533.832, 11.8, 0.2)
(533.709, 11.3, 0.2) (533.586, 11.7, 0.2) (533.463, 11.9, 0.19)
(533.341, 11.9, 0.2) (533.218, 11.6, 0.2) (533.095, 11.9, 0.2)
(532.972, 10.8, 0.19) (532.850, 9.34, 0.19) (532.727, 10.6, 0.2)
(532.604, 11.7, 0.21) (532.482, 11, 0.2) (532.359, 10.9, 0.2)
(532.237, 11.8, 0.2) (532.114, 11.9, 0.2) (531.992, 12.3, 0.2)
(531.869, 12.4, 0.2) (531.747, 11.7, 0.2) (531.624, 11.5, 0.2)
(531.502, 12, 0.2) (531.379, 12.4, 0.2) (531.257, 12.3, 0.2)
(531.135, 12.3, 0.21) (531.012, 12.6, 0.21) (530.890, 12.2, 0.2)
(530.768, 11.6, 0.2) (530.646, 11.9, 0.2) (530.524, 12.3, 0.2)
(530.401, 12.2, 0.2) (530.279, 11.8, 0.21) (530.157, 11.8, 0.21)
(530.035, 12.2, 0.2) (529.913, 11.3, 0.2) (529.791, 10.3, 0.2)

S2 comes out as 11.5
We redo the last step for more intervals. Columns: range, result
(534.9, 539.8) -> 11.7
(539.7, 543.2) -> 11.3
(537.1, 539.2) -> 11.7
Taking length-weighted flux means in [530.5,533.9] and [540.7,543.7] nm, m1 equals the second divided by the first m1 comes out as 0.97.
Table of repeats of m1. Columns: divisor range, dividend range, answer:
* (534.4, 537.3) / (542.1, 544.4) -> 0.99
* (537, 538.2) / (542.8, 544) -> 0.98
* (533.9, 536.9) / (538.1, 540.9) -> 0.97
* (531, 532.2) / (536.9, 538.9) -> 0.96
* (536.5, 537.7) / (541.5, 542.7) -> 1.02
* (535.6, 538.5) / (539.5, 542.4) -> 0.97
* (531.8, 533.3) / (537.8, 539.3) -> 1.03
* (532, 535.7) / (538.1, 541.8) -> 0.99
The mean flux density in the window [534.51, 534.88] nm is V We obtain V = 11.4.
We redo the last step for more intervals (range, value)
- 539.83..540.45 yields 11.4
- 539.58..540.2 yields 11.2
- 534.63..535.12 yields 11.4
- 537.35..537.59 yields 12.1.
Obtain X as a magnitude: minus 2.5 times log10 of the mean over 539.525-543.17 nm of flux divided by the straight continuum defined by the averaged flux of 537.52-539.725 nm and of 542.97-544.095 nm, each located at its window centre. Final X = 0.02 mag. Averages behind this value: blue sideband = 11.7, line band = 11.3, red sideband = 11.5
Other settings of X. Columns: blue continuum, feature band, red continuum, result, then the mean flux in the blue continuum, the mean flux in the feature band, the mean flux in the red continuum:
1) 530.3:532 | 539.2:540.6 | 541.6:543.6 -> 0.05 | 12.1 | 11.1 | 11.5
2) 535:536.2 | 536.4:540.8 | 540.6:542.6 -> 0.03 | 12.1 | 11.4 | 11.4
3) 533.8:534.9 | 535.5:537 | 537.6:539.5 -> -0.03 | 11.4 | 11.8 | 11.7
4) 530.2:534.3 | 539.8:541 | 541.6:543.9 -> 0.04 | 11.7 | 11.1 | 11.5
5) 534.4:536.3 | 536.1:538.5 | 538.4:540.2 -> 0.01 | 11.9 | 11.6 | 11.5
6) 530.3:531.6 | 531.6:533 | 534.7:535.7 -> 0.07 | 12.1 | 11.3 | 11.8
